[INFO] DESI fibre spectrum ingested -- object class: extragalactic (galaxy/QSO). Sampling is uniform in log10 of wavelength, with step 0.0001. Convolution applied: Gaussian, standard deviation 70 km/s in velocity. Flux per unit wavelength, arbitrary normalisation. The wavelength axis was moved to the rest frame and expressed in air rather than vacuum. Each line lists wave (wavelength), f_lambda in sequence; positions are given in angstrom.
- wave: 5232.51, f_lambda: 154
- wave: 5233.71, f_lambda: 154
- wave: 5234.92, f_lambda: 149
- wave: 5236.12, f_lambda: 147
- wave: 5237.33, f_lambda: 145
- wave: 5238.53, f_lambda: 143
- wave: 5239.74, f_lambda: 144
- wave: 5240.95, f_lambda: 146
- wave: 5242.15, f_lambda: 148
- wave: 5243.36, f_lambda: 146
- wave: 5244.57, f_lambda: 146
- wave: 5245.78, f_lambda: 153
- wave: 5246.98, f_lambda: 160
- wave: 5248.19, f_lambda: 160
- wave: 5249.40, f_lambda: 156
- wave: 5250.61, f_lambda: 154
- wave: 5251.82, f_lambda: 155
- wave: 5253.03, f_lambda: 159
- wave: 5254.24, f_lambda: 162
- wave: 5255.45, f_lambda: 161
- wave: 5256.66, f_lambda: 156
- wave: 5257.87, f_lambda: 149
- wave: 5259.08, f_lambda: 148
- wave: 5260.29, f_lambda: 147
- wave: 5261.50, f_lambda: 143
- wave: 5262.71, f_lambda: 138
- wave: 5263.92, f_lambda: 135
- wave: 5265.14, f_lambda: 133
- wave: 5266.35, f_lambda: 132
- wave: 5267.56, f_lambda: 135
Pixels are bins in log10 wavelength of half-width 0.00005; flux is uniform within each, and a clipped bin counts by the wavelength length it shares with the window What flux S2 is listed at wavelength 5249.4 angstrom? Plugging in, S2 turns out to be 156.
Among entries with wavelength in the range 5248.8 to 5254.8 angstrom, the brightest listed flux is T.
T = 162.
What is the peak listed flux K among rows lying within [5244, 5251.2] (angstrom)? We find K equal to 160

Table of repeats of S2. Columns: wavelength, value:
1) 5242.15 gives 148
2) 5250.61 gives 154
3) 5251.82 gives 155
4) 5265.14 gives 133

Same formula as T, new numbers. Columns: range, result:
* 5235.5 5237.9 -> 147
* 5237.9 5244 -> 148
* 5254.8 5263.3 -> 161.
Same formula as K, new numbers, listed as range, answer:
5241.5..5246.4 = 153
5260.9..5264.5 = 143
